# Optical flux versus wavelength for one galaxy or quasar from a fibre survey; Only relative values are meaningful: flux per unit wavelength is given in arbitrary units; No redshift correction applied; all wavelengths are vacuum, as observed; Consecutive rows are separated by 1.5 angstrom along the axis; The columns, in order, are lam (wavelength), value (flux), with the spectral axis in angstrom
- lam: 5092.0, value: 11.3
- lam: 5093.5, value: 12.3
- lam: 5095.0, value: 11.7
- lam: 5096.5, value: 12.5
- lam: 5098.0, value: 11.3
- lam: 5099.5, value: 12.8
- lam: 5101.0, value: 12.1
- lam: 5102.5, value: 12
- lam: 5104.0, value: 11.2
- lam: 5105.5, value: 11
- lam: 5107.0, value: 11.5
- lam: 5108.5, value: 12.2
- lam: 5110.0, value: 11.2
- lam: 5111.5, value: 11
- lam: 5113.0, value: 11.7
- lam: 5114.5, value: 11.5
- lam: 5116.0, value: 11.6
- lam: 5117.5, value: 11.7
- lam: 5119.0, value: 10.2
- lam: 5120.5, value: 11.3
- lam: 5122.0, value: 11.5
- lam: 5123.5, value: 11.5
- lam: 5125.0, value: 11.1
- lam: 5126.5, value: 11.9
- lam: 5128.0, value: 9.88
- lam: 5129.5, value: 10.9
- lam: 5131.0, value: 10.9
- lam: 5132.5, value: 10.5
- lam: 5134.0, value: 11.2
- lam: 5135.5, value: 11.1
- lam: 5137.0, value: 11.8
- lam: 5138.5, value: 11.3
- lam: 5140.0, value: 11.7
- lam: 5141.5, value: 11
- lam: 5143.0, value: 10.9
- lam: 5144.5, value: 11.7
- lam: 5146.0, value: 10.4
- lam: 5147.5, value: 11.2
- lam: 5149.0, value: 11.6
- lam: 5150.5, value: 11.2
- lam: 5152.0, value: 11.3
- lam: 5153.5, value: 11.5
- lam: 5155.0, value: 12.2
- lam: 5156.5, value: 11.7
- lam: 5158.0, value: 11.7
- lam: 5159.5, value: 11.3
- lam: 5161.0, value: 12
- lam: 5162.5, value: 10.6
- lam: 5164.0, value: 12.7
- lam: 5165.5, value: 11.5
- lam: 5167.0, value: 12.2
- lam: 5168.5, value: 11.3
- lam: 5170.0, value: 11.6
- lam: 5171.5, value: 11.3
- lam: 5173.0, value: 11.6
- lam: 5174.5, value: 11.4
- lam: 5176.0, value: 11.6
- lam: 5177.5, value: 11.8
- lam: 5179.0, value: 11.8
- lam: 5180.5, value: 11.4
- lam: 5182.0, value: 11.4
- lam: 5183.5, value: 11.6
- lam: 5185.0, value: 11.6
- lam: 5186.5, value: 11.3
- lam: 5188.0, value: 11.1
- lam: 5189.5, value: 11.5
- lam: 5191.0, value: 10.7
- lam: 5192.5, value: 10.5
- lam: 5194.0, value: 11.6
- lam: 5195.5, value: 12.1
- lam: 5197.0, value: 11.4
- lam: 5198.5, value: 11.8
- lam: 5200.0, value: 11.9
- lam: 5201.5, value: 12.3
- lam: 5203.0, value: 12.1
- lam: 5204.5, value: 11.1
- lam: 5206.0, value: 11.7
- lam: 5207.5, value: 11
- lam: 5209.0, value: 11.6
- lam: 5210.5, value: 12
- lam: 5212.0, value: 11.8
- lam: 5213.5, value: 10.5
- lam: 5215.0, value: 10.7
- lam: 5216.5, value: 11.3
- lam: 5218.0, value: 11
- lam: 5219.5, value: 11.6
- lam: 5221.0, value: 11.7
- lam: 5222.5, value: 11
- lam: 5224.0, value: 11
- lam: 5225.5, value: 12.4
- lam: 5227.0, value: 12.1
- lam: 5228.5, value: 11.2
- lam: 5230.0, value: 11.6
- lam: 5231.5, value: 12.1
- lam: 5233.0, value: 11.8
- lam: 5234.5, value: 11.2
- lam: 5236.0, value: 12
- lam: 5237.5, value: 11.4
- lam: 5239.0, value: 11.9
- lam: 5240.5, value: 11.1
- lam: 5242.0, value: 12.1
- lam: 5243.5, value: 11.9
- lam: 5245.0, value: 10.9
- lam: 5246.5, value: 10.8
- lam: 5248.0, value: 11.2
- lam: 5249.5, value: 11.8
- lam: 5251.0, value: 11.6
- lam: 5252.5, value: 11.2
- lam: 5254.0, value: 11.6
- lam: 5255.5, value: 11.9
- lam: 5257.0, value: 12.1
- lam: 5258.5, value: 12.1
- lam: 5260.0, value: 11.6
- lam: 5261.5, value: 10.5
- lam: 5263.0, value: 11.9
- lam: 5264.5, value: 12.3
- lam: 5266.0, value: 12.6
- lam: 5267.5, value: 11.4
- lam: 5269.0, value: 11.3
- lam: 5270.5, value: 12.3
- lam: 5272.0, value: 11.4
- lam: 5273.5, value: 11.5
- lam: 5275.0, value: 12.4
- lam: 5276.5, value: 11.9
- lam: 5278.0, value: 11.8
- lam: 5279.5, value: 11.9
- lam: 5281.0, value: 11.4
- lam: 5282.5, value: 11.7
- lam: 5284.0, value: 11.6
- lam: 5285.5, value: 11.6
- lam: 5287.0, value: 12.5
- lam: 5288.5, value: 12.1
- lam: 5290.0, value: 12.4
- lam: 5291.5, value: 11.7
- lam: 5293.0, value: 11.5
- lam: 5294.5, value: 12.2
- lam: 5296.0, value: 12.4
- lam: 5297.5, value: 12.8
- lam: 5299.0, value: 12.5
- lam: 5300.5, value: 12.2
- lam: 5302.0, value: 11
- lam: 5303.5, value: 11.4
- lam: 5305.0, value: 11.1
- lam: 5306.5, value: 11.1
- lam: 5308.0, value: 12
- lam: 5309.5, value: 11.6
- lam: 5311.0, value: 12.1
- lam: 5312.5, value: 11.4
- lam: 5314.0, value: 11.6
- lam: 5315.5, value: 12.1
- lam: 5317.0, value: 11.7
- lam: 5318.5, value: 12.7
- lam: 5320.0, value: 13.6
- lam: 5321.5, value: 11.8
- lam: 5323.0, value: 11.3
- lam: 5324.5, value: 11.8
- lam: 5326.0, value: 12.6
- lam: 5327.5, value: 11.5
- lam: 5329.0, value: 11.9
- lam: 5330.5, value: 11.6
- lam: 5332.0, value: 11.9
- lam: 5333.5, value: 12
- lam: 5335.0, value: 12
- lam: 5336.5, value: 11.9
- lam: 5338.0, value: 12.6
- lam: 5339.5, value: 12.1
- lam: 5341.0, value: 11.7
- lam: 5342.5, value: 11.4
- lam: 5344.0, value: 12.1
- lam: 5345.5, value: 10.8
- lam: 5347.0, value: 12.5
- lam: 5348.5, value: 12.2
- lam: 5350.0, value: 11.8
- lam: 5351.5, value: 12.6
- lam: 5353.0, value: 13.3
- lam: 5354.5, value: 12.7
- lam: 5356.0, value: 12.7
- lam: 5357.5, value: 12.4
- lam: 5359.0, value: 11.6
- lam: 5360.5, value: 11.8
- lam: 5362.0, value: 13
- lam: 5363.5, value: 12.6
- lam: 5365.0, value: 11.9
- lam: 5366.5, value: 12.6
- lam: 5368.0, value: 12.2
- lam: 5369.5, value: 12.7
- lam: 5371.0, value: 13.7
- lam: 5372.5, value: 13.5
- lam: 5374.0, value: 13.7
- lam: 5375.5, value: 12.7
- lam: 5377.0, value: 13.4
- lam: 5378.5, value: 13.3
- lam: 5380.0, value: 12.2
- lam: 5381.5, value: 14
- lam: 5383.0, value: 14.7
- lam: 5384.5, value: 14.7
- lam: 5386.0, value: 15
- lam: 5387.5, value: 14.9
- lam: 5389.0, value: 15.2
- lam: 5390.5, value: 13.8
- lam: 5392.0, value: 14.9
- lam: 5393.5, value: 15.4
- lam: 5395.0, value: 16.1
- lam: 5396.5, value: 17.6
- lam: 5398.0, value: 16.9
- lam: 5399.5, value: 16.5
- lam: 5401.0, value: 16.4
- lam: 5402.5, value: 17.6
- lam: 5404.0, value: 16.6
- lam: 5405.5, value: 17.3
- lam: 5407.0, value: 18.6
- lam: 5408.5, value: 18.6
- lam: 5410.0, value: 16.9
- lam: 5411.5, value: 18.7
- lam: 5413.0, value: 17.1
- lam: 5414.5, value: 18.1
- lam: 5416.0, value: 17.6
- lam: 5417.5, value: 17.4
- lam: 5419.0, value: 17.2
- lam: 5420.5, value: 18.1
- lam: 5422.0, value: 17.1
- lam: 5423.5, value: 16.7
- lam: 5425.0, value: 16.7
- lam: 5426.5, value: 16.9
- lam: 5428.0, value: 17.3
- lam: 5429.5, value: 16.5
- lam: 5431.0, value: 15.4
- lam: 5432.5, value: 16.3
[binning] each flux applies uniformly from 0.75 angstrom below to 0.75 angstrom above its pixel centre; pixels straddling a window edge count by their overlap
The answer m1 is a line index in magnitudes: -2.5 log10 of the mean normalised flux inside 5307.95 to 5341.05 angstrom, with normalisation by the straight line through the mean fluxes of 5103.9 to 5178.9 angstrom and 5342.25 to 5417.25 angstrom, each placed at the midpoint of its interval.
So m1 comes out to 0.146 mag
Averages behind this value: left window 11.4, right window 14.4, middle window 12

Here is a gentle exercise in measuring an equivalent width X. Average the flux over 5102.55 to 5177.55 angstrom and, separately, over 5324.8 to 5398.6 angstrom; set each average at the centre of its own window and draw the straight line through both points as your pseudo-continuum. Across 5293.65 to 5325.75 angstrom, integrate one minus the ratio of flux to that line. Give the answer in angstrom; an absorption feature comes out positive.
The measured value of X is 1.8 angstrom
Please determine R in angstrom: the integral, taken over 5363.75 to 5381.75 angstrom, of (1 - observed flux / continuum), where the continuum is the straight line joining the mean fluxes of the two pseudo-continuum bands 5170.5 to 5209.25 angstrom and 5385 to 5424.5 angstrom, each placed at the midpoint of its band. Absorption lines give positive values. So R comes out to 3.42 angstrom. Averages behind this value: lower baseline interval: 11.5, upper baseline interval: 16.8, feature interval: 13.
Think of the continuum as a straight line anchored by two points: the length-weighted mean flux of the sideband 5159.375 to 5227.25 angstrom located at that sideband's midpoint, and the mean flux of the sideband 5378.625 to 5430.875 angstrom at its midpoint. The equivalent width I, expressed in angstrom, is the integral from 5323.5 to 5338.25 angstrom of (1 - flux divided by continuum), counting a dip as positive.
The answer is 2.8 angstrom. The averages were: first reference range 11.5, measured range 11.9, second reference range 16.4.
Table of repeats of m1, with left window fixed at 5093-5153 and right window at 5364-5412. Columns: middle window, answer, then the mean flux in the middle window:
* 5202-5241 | 0.11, 11.5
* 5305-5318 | 0.20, 11.7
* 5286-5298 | 0.13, 12.2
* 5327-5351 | 0.21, 11.9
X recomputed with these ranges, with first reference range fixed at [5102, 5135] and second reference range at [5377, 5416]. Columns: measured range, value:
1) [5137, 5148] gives 0.4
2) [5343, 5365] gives 4.3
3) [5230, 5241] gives 1.3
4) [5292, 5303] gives 1.7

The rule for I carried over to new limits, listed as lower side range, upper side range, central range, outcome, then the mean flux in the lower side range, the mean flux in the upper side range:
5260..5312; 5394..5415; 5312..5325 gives 1.28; 11.8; 17.3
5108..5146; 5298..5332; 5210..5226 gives 0.27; 11.2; 11.9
